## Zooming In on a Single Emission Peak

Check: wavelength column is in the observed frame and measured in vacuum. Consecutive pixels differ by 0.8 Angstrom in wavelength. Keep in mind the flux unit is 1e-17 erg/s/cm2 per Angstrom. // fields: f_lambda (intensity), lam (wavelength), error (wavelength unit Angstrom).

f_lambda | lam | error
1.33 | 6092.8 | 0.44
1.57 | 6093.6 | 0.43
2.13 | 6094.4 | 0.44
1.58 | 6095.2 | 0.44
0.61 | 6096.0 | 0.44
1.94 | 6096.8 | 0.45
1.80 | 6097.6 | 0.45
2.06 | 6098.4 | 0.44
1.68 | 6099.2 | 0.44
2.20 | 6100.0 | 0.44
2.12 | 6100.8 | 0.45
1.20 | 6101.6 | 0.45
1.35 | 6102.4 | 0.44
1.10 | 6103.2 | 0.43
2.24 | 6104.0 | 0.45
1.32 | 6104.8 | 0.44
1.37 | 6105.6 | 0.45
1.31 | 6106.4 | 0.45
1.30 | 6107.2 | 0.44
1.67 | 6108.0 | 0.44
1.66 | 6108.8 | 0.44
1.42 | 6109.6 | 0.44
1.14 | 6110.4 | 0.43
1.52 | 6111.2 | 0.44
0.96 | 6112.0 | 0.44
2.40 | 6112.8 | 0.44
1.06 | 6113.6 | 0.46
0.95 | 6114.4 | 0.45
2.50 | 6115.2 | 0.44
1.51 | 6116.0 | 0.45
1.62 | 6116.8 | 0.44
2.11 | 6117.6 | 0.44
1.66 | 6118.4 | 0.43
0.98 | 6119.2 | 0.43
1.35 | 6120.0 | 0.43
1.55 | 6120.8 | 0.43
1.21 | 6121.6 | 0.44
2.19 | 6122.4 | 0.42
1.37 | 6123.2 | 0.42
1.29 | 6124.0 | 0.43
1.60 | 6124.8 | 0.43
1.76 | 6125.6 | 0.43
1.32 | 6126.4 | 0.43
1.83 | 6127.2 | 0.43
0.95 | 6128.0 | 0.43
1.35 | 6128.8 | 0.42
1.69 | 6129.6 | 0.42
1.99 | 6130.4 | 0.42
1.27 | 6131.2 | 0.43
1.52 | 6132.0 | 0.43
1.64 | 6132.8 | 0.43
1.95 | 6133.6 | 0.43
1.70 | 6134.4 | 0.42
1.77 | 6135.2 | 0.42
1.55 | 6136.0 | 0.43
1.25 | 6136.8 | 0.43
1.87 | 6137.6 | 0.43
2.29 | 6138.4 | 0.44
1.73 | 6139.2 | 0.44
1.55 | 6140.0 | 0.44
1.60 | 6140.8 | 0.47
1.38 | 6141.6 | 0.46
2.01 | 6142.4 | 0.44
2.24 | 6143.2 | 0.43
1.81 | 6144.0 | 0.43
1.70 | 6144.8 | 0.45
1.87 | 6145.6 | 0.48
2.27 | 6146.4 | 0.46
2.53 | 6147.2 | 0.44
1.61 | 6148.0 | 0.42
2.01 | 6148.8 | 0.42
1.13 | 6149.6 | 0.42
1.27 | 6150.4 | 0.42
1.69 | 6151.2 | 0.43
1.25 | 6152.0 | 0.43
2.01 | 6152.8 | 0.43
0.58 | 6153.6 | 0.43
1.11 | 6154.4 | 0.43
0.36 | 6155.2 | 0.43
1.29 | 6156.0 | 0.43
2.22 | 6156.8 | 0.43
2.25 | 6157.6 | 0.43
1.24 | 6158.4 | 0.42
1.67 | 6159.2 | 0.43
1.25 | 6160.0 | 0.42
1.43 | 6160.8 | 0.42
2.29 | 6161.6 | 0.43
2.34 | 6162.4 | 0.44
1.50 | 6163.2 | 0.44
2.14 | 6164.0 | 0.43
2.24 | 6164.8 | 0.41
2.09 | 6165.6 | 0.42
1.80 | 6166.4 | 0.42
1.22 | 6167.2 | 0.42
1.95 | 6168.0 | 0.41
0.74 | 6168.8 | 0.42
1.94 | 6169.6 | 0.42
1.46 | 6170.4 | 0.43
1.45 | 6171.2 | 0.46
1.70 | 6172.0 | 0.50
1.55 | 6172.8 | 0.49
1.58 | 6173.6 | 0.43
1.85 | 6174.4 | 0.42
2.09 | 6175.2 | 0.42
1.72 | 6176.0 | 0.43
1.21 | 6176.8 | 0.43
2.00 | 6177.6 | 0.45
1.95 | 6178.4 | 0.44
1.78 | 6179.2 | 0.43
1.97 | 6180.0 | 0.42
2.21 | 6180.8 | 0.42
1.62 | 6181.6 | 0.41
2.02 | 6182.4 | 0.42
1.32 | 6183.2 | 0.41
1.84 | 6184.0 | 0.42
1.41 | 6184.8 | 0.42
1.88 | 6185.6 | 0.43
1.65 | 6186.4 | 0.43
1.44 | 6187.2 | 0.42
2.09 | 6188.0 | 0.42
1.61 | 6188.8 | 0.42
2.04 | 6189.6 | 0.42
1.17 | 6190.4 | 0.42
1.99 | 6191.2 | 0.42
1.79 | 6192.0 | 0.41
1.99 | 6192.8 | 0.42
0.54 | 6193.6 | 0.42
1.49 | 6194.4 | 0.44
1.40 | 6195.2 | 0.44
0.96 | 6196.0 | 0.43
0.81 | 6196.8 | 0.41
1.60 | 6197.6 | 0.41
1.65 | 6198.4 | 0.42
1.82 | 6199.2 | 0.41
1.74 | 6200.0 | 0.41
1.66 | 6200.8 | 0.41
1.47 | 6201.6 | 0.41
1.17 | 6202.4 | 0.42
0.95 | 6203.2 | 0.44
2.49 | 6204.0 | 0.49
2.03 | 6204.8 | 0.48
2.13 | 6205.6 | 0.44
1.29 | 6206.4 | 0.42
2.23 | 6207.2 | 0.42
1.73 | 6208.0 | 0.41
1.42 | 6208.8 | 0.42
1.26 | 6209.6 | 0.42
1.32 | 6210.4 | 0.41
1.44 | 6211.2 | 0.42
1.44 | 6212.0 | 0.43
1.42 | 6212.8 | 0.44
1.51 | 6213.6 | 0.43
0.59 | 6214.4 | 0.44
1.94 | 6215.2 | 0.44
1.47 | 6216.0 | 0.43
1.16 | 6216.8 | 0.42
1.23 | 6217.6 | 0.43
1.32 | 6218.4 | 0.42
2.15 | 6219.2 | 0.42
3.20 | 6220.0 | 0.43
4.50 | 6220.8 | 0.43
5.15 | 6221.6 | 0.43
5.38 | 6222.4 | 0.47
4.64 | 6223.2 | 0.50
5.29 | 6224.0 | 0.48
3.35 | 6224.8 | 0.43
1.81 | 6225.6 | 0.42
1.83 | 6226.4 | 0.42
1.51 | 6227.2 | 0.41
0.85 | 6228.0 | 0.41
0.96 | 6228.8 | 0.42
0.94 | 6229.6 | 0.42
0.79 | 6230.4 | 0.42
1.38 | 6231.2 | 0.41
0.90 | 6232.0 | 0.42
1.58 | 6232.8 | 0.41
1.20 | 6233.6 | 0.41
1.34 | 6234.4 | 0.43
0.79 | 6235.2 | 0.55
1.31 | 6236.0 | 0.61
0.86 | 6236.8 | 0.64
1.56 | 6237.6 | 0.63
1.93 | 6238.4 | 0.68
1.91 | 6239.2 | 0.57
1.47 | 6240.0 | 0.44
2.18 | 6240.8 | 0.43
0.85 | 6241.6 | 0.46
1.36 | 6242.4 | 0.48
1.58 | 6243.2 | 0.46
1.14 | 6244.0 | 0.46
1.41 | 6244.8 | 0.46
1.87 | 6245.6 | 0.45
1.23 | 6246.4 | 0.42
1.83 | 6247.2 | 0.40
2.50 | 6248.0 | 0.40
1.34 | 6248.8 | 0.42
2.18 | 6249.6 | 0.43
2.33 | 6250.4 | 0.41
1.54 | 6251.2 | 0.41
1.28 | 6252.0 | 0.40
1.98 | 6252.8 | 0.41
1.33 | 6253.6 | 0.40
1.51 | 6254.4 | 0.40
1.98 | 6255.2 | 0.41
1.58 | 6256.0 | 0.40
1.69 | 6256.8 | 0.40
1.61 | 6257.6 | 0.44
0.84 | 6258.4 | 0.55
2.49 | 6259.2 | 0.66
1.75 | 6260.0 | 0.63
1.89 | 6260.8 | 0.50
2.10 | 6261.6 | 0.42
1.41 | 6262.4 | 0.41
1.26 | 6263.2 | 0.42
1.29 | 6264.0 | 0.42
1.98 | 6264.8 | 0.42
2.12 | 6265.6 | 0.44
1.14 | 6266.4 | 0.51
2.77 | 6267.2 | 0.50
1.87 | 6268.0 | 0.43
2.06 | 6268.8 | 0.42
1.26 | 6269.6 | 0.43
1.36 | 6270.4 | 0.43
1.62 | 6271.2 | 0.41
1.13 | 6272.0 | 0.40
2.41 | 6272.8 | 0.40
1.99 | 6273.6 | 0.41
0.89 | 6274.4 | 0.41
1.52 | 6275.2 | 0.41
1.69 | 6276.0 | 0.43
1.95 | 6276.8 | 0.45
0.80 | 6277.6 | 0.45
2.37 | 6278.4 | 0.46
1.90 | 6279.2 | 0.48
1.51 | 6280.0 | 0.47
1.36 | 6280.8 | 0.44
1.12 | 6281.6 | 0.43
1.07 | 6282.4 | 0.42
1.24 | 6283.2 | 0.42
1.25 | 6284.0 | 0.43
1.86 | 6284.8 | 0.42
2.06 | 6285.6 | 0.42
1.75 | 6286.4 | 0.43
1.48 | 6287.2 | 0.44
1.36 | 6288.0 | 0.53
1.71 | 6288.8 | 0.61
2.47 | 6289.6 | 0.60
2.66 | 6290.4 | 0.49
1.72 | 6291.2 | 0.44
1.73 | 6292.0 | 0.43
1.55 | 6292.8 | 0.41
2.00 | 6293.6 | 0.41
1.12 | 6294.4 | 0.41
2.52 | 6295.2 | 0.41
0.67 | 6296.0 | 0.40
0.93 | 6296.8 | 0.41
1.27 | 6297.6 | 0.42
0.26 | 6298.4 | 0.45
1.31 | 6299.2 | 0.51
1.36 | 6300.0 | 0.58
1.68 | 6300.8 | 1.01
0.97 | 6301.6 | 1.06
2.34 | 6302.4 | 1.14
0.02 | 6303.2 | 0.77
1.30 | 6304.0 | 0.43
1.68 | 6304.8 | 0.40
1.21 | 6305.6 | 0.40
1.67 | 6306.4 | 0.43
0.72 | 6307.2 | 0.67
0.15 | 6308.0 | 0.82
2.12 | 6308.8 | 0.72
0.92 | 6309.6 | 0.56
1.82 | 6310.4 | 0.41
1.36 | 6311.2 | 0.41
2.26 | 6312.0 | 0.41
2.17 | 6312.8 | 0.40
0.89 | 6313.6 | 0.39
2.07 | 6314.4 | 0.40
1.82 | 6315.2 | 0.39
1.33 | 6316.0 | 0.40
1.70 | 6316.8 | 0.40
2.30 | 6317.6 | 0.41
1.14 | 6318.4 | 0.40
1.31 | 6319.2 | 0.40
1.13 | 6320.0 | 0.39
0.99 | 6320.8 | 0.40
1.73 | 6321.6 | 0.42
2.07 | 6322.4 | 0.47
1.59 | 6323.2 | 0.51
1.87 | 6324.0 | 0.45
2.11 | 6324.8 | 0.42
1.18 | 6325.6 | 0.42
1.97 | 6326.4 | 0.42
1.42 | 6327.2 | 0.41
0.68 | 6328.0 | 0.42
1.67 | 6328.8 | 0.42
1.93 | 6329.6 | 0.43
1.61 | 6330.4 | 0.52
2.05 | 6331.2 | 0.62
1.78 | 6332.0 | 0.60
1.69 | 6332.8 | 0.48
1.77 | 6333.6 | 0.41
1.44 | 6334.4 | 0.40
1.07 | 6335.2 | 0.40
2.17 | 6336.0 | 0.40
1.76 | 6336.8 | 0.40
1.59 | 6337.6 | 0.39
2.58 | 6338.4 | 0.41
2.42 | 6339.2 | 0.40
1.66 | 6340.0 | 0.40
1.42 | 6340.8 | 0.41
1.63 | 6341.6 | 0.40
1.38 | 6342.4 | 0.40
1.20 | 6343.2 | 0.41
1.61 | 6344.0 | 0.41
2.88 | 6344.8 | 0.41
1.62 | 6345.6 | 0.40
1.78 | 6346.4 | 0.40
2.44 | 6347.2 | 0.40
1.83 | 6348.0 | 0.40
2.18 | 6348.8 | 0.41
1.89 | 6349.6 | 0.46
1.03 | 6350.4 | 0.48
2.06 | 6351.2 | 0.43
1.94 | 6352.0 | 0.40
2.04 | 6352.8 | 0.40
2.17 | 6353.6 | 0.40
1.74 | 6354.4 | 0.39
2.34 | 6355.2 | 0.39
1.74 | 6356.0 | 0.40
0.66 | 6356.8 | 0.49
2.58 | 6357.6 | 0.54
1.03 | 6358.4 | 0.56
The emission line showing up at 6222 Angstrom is H-beta 4861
